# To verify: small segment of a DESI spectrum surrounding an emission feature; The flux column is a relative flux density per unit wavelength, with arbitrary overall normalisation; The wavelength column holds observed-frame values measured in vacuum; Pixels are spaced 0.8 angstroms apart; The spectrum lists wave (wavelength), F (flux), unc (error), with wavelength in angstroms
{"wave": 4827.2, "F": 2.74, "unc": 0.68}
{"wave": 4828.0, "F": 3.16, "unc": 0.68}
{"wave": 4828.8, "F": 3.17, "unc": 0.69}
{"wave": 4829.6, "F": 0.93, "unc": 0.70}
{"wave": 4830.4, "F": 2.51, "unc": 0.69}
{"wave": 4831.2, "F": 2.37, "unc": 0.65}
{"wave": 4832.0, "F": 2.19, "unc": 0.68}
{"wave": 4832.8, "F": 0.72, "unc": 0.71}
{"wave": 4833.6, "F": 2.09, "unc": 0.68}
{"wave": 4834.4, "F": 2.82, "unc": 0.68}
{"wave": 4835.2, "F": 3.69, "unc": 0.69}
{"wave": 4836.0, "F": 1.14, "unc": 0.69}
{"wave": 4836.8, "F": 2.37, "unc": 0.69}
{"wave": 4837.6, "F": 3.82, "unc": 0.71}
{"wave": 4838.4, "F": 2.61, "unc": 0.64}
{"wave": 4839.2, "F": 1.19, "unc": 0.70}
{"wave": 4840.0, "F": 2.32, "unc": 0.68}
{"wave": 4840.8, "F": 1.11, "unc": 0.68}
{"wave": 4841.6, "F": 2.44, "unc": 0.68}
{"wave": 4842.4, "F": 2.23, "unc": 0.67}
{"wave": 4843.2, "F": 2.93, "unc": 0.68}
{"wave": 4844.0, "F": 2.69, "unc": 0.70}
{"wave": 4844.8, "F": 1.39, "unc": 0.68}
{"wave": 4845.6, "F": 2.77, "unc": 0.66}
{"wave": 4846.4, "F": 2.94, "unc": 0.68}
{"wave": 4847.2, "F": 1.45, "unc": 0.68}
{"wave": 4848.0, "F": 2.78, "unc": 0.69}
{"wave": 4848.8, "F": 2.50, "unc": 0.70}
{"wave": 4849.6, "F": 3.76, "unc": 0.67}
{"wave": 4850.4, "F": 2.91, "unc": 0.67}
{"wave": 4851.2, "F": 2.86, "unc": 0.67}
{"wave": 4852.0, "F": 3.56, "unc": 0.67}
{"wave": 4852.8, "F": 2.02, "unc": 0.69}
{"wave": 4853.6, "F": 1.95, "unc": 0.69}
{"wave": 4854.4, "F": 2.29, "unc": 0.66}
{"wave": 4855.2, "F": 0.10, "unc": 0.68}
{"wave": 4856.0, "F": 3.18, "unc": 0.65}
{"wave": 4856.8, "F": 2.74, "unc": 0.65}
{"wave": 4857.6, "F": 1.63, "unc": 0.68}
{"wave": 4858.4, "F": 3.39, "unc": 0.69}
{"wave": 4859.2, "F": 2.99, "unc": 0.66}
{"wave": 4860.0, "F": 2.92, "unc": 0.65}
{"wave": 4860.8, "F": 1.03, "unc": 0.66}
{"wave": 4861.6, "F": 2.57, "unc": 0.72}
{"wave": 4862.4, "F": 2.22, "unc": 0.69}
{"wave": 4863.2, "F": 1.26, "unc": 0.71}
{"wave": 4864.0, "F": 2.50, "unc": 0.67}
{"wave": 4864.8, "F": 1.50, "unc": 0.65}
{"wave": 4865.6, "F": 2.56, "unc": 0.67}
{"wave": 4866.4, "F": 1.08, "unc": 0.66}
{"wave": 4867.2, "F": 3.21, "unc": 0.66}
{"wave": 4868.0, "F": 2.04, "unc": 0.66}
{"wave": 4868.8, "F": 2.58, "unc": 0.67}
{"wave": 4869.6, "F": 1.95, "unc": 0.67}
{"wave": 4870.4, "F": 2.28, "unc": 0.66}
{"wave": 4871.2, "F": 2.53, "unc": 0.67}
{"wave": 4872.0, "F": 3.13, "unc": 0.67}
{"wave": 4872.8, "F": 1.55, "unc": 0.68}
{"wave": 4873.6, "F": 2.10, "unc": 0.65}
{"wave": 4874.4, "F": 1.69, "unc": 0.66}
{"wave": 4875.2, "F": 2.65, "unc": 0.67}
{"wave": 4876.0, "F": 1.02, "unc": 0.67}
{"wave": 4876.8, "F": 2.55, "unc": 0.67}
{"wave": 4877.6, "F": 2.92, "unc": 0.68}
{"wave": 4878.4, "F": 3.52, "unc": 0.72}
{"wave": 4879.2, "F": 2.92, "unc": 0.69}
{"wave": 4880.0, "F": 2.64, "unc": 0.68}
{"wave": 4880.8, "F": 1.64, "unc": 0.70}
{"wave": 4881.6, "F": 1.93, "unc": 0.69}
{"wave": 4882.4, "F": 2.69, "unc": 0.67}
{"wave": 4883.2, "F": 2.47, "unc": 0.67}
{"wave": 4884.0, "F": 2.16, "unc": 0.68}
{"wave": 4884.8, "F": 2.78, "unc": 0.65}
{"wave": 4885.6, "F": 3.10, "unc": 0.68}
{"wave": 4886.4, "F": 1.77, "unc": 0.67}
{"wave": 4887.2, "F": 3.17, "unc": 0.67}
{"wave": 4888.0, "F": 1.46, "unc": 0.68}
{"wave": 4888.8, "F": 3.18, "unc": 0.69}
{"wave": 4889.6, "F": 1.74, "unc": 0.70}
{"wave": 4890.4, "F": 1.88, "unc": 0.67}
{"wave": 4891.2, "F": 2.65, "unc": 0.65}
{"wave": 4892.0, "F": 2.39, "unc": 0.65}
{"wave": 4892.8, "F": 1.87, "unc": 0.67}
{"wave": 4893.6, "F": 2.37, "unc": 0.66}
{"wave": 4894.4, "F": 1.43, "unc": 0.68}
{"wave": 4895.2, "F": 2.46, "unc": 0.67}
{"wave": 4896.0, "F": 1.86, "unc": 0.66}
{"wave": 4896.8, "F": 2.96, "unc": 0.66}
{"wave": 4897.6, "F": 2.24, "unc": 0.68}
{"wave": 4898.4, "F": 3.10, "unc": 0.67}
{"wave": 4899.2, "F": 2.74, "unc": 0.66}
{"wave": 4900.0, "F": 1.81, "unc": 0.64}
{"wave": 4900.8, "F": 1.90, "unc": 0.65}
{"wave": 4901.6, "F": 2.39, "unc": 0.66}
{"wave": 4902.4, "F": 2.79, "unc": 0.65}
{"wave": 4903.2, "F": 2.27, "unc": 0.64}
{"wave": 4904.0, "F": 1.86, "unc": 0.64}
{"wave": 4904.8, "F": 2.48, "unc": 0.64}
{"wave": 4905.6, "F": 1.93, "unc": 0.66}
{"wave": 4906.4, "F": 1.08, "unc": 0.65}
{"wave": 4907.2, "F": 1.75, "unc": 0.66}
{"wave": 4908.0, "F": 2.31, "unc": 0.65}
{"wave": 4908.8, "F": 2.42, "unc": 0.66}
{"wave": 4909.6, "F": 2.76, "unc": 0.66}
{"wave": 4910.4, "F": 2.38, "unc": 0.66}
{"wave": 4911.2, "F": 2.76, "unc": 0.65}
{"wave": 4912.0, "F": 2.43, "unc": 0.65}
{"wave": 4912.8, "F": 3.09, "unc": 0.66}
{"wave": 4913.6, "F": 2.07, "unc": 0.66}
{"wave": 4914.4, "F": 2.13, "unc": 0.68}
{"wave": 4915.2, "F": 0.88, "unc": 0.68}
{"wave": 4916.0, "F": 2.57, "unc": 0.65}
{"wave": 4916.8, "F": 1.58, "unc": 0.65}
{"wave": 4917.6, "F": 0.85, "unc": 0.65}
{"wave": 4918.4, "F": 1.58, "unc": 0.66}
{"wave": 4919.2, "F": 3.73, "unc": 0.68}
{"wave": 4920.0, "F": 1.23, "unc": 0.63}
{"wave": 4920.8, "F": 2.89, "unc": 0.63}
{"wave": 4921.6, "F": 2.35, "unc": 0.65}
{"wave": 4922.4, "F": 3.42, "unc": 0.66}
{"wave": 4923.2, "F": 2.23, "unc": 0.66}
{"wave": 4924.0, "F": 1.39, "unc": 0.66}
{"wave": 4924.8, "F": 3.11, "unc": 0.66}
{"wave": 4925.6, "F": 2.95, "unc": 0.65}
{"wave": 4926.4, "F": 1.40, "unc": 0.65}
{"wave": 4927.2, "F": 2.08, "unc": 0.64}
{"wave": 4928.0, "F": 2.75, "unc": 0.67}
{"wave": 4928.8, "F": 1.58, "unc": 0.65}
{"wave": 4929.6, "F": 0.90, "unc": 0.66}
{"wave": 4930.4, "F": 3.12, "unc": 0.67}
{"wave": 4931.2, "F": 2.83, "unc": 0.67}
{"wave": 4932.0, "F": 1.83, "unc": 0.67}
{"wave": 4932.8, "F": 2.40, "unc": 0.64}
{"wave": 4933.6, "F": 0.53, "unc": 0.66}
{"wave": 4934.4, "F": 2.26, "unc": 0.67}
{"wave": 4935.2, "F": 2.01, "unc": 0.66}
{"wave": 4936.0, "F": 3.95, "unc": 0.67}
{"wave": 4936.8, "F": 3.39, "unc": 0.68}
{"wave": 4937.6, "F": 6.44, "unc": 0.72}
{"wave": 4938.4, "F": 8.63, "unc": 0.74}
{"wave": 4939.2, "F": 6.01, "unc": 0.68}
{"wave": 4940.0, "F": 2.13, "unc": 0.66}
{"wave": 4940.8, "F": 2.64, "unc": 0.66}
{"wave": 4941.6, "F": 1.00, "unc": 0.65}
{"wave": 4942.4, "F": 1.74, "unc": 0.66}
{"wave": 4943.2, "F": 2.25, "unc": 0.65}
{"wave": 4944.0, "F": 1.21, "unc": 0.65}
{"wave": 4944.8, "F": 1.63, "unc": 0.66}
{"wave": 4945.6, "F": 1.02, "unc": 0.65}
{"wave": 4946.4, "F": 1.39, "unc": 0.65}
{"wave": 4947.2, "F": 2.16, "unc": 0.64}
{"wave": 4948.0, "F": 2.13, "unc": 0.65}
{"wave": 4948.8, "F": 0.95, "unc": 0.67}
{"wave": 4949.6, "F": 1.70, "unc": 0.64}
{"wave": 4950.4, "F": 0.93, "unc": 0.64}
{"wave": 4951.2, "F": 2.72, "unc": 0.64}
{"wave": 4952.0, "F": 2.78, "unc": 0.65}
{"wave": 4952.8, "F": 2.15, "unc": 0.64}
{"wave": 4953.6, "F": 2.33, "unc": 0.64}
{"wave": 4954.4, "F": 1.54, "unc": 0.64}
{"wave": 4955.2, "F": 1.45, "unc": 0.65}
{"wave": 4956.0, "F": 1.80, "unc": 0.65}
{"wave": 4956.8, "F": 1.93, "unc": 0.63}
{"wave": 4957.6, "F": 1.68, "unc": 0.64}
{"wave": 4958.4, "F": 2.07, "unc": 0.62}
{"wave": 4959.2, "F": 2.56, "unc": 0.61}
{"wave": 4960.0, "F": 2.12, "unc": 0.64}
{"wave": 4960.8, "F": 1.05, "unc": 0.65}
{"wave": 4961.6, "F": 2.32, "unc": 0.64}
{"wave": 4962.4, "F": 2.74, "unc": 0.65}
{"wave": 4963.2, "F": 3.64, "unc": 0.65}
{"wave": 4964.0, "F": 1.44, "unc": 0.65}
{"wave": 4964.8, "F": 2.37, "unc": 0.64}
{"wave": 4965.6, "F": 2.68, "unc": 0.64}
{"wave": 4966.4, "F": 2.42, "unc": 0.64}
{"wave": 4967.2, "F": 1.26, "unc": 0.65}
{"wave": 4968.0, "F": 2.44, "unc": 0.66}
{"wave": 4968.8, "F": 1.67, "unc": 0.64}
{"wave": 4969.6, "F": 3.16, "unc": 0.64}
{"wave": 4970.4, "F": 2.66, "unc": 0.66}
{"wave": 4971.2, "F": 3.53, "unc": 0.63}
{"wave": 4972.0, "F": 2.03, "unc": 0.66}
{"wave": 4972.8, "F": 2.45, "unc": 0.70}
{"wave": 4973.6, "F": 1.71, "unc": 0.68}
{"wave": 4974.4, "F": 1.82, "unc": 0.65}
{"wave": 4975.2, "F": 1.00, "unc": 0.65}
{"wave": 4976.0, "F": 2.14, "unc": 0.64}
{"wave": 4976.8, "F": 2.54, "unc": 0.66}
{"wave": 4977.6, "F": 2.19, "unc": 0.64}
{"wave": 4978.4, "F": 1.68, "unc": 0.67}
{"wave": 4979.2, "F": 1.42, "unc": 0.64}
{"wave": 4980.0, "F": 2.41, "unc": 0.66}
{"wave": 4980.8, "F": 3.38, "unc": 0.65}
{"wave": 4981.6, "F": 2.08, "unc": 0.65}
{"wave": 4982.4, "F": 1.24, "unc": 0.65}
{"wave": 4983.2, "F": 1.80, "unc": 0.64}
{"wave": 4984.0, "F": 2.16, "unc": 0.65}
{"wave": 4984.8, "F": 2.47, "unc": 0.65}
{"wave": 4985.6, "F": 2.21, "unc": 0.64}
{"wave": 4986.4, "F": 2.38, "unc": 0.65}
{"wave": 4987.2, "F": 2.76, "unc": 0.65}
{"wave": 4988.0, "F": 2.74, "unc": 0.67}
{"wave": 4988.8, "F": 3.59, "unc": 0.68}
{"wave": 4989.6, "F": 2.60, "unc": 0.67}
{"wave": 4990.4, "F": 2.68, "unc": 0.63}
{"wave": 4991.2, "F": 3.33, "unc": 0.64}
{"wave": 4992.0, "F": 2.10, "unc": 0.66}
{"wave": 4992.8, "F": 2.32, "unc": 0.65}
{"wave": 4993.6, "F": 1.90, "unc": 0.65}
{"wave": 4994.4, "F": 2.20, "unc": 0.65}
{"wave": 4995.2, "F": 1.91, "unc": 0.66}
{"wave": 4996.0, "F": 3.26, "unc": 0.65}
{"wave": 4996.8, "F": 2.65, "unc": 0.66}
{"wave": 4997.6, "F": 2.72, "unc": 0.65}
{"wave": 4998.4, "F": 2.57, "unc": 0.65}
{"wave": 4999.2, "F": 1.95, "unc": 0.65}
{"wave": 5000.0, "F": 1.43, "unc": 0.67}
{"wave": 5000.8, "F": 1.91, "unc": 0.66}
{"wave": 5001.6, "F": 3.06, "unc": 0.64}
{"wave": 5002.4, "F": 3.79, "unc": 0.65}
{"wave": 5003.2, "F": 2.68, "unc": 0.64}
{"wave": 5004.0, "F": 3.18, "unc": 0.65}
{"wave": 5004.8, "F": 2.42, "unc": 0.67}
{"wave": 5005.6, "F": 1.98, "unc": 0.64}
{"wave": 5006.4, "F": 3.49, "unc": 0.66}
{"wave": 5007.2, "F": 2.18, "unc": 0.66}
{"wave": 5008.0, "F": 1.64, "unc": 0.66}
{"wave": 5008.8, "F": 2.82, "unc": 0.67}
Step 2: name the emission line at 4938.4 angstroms H-gamma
